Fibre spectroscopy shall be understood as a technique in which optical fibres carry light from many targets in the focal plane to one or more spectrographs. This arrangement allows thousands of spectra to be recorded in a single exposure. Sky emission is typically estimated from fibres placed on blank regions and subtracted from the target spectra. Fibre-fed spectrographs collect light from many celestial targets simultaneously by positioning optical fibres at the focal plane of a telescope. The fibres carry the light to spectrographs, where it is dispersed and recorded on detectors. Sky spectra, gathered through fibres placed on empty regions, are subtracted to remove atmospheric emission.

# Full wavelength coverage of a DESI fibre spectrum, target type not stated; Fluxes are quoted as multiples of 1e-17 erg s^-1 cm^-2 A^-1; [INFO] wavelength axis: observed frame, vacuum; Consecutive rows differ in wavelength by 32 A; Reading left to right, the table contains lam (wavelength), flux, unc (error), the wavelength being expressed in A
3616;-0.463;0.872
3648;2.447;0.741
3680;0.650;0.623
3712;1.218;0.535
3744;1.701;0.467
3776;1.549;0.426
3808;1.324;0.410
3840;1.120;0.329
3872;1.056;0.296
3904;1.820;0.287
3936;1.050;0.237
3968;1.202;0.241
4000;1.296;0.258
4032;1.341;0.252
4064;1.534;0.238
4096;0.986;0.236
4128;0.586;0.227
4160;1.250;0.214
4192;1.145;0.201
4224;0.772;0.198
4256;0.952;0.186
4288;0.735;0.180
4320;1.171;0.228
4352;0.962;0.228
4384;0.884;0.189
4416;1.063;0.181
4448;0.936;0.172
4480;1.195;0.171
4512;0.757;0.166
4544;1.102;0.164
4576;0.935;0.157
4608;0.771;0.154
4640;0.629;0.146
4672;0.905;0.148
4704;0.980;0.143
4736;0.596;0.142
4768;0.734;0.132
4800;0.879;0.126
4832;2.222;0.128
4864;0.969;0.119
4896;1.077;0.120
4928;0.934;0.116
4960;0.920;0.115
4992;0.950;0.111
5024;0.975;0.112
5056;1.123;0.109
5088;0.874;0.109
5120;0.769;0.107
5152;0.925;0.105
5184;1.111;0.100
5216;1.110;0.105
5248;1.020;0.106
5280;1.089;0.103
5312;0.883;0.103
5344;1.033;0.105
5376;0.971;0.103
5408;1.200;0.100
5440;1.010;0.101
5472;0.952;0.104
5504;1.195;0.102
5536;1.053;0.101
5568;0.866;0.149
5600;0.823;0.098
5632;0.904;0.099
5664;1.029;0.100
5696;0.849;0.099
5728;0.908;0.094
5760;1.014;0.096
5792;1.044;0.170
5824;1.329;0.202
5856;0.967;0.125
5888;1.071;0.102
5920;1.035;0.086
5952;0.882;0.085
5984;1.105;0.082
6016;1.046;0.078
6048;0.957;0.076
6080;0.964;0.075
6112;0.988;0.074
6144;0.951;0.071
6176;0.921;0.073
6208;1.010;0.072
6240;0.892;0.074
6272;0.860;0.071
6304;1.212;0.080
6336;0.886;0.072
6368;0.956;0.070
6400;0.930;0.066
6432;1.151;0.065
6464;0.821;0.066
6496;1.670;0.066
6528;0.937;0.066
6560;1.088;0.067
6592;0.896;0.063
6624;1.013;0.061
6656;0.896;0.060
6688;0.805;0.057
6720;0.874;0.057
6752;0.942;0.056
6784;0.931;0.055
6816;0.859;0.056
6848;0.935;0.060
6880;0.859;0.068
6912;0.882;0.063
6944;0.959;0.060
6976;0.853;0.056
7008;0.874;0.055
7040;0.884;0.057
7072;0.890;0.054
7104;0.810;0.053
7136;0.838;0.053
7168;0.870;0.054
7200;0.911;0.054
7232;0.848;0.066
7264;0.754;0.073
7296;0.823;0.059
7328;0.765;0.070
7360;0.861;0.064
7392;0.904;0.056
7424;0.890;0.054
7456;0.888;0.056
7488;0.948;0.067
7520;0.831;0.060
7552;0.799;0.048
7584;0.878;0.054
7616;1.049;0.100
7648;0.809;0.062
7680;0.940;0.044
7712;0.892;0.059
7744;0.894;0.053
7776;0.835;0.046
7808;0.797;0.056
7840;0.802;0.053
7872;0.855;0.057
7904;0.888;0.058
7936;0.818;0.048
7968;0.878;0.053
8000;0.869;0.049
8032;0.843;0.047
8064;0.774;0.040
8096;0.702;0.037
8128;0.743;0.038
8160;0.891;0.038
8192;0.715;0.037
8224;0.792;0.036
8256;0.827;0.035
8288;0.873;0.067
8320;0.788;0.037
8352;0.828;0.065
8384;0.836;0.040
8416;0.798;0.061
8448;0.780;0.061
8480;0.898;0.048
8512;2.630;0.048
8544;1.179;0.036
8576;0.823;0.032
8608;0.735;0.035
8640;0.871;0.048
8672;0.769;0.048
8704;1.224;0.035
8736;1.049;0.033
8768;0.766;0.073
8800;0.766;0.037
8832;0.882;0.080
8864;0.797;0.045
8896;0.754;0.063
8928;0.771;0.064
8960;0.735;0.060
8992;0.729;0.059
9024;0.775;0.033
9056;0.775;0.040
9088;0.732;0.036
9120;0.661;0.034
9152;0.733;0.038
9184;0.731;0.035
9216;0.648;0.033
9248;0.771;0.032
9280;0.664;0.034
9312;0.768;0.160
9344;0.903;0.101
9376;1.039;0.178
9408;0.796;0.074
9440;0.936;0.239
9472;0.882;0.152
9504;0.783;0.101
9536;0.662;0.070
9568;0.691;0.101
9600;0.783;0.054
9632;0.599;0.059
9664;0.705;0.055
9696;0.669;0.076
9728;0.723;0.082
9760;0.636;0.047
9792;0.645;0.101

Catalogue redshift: 0.295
